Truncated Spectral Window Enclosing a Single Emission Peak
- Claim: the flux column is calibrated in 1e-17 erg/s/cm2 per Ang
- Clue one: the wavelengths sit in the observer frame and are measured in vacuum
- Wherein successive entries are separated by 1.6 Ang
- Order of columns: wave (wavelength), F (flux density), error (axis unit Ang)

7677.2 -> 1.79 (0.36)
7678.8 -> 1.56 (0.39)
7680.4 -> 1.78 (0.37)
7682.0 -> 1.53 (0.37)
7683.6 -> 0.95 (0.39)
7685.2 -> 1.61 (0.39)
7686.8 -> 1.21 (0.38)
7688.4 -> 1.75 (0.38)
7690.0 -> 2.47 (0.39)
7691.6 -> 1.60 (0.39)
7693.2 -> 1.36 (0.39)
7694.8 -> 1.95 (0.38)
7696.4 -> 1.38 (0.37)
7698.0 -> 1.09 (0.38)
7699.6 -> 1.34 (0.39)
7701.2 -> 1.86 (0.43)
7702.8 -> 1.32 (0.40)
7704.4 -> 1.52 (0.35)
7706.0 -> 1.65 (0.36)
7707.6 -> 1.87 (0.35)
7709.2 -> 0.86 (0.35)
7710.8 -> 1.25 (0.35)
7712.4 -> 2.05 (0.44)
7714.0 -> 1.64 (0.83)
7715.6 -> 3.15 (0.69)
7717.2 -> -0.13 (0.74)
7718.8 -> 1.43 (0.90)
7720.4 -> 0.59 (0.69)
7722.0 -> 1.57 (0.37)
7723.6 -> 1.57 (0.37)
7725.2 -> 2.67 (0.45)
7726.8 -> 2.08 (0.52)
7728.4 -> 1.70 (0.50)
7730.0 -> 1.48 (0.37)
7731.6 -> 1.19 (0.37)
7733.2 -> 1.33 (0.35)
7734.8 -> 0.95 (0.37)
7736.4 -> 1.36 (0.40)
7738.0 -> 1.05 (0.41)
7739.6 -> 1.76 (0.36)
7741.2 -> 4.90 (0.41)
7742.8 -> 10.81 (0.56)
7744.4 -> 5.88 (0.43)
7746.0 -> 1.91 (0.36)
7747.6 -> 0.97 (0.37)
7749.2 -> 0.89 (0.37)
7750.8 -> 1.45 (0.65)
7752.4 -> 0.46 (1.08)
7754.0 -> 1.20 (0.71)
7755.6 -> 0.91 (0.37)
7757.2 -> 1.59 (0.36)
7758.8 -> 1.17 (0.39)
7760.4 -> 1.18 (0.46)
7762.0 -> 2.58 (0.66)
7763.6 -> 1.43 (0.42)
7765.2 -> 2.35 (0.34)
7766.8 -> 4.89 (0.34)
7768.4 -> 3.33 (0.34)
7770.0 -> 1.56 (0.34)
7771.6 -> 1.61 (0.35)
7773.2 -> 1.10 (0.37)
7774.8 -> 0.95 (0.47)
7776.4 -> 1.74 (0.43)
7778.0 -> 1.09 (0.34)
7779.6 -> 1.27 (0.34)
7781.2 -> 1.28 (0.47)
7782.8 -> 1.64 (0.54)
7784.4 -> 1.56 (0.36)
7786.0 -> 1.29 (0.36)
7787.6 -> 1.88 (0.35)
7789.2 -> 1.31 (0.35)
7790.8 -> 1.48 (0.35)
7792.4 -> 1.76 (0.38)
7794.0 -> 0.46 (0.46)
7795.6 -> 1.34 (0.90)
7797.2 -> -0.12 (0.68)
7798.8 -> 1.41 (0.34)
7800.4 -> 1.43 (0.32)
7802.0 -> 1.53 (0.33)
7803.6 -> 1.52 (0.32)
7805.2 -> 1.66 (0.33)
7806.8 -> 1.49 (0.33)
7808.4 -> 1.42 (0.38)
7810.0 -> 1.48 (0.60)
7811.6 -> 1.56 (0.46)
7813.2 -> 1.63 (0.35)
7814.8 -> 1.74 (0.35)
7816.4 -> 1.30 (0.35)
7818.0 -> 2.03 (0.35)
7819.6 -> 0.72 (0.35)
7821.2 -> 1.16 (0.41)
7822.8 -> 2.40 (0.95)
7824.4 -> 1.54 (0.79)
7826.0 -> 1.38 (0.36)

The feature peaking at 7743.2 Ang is H-alpha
